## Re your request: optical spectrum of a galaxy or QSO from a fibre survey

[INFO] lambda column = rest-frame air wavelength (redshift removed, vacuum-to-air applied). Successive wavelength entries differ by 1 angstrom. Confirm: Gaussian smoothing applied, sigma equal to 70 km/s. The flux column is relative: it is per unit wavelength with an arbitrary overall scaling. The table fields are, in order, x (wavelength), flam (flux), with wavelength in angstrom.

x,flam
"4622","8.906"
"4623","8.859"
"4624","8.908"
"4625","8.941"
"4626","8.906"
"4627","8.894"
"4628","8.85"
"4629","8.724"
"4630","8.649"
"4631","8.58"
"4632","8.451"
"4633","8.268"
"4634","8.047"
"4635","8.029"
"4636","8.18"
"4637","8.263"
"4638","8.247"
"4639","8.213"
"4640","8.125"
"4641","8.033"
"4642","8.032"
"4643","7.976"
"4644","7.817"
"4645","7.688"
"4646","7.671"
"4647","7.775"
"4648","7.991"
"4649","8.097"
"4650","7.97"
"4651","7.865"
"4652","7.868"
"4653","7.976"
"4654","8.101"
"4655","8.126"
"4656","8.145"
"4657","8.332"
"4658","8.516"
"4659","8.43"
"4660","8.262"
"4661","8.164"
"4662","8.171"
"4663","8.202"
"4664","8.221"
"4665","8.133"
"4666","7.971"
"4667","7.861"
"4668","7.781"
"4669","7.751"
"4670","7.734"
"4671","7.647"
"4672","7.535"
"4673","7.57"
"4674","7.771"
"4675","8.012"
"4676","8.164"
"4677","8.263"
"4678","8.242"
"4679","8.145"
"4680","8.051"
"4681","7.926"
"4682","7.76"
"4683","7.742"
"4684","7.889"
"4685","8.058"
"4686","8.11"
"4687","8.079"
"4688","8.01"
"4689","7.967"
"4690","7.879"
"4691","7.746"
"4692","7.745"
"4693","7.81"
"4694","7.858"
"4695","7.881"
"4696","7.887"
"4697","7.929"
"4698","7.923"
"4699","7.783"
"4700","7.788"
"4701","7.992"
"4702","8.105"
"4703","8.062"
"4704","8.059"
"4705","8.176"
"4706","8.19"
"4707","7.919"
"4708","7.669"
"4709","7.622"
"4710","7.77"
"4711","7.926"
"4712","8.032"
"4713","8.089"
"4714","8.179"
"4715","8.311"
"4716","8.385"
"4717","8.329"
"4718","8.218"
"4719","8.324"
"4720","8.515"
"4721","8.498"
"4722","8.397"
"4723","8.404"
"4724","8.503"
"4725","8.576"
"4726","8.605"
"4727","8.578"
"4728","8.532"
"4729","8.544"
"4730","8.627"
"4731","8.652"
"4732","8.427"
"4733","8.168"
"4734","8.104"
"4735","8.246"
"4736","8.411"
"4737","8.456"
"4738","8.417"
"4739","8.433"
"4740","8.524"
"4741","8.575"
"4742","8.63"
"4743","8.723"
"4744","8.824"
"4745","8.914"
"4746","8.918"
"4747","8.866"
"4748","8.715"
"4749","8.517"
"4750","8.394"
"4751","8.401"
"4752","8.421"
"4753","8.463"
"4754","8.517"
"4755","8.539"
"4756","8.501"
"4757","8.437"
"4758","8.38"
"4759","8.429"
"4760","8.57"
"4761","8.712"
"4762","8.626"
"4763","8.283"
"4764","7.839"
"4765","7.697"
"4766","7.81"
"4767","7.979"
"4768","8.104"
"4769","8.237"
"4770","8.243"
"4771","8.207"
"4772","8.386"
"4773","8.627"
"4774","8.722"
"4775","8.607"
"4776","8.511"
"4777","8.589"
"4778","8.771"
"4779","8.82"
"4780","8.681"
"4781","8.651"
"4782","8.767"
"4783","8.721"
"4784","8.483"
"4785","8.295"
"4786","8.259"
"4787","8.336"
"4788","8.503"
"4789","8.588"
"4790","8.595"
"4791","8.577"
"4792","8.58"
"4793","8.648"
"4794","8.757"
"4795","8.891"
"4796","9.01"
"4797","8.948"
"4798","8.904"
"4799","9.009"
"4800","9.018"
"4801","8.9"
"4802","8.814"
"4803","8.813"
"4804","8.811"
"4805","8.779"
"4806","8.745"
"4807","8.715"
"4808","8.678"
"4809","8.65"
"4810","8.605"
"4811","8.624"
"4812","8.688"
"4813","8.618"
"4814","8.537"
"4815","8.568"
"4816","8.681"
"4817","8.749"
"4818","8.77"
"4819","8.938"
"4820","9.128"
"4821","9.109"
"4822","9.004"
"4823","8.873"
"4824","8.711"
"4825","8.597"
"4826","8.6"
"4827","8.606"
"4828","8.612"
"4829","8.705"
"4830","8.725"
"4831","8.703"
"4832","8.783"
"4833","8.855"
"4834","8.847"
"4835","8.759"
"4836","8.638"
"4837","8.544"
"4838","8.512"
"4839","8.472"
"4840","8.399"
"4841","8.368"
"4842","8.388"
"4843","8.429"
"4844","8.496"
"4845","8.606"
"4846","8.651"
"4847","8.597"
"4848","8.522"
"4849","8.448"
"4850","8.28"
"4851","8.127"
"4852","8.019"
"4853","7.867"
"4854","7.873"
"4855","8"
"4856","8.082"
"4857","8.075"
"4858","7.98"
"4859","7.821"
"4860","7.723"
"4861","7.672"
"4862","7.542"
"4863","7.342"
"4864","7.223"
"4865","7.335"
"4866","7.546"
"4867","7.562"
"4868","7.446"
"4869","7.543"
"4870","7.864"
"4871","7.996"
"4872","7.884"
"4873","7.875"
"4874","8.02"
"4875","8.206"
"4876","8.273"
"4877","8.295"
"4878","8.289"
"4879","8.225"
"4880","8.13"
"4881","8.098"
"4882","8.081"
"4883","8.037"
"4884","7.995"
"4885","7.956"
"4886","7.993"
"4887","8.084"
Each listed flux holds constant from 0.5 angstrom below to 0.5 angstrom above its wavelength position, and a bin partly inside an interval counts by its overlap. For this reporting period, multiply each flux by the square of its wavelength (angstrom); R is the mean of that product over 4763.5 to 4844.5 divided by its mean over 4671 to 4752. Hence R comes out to 1.09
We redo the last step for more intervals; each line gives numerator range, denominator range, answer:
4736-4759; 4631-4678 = 1.11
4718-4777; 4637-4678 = 1.10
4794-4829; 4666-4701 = 1.17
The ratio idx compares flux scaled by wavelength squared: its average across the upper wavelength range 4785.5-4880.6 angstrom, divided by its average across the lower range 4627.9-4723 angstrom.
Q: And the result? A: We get 1.1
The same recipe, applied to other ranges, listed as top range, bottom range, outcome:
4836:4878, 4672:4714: 1.09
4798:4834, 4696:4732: 1.12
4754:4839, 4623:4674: 1.13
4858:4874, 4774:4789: 0.92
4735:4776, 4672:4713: 1.09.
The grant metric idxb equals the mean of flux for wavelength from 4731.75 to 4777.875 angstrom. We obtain 8.44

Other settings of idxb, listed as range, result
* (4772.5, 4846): 8.68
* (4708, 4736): 8.31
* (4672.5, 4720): 7.99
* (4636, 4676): 8.01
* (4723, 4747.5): 8.55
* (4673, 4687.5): 8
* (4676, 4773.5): 8.25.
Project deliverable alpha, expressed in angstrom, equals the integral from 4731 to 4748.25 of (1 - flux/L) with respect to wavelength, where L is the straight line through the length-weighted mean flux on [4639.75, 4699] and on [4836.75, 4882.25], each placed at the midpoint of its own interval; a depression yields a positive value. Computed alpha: -1.2 angstrom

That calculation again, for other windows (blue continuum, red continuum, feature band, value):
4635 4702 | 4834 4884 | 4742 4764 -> -1.5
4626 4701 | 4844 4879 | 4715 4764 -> -2.9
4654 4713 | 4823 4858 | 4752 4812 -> -2.0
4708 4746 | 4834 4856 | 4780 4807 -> -1.0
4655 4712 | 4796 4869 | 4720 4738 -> -0.7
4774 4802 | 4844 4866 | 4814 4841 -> -1.4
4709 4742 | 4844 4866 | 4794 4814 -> -1.6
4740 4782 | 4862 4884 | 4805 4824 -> -1.3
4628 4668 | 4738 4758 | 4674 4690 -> 0.5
